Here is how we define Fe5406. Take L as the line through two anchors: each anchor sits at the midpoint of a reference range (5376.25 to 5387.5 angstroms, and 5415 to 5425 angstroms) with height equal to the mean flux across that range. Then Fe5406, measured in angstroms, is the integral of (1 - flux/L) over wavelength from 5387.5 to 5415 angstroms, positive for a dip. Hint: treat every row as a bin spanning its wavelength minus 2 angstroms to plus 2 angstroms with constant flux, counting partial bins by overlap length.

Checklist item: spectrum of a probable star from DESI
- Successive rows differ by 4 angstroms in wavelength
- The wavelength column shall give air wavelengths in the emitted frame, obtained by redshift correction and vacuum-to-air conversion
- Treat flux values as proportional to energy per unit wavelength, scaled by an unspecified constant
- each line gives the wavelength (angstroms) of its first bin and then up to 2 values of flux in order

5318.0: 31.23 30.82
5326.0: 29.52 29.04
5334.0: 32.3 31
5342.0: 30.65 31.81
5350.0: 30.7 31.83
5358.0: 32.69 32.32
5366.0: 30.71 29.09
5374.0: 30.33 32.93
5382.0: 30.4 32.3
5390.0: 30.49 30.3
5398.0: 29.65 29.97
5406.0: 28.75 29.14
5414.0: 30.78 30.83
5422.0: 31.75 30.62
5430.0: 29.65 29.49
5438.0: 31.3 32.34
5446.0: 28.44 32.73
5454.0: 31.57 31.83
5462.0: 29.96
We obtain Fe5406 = 1.4 angstroms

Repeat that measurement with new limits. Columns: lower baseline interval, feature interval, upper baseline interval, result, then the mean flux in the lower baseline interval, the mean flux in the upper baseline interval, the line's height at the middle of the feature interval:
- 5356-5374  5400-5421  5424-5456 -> 0.62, 31.1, 30.8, 30.9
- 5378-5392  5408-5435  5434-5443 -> 0.79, 31.3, 31.2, 31.3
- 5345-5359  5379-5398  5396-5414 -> -0.41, 31.7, 29.5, 30.2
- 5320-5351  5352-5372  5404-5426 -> -0.49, 30.7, 30.3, 30.6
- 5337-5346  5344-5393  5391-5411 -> -1.44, 31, 29.6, 30.4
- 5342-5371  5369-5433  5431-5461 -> 1.51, 31.3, 31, 31.2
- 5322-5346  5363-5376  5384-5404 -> 0.15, 30.6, 30.5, 30.6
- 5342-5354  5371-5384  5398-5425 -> -0.13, 31.2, 30.2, 30.8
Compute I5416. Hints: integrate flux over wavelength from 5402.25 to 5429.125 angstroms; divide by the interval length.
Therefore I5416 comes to 30.3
